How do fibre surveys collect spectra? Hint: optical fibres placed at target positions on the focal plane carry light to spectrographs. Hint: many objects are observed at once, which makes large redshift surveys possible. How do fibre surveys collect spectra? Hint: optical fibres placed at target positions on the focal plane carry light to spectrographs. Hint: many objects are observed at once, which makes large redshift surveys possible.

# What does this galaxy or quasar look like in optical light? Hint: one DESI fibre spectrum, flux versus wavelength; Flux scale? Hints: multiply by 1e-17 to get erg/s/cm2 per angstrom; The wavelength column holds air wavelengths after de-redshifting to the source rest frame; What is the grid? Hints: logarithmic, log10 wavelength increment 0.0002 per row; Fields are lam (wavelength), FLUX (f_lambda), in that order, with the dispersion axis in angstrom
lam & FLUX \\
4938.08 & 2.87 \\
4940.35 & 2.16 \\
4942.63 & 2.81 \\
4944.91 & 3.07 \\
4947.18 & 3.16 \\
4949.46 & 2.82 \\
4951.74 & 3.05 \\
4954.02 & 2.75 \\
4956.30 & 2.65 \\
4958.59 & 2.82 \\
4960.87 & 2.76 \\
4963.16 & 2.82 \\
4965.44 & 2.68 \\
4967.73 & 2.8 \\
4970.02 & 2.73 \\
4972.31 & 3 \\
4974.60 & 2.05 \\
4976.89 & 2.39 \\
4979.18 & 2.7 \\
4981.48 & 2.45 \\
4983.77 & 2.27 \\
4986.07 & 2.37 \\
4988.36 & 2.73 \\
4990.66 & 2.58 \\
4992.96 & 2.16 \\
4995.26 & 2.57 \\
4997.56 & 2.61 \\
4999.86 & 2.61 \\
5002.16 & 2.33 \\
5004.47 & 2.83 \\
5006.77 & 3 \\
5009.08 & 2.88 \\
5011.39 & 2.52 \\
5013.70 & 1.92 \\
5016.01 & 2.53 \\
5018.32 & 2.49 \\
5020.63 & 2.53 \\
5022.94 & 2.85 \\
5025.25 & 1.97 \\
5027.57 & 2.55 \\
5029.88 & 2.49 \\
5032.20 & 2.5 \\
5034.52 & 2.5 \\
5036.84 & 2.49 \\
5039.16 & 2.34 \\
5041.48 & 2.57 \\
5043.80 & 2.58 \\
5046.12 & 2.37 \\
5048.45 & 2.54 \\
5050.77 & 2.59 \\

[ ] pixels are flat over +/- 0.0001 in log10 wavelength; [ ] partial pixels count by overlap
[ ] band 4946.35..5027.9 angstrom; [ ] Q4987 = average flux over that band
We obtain 2.61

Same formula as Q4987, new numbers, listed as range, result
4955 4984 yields 2.64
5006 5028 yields 2.51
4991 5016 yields 2.54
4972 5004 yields 2.48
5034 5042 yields 2.47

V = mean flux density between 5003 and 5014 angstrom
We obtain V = 2.67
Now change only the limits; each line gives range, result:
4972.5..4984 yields 2.43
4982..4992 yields 2.48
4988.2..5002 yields 2.52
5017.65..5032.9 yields 2.48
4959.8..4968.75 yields 2.76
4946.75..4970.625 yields 2.81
